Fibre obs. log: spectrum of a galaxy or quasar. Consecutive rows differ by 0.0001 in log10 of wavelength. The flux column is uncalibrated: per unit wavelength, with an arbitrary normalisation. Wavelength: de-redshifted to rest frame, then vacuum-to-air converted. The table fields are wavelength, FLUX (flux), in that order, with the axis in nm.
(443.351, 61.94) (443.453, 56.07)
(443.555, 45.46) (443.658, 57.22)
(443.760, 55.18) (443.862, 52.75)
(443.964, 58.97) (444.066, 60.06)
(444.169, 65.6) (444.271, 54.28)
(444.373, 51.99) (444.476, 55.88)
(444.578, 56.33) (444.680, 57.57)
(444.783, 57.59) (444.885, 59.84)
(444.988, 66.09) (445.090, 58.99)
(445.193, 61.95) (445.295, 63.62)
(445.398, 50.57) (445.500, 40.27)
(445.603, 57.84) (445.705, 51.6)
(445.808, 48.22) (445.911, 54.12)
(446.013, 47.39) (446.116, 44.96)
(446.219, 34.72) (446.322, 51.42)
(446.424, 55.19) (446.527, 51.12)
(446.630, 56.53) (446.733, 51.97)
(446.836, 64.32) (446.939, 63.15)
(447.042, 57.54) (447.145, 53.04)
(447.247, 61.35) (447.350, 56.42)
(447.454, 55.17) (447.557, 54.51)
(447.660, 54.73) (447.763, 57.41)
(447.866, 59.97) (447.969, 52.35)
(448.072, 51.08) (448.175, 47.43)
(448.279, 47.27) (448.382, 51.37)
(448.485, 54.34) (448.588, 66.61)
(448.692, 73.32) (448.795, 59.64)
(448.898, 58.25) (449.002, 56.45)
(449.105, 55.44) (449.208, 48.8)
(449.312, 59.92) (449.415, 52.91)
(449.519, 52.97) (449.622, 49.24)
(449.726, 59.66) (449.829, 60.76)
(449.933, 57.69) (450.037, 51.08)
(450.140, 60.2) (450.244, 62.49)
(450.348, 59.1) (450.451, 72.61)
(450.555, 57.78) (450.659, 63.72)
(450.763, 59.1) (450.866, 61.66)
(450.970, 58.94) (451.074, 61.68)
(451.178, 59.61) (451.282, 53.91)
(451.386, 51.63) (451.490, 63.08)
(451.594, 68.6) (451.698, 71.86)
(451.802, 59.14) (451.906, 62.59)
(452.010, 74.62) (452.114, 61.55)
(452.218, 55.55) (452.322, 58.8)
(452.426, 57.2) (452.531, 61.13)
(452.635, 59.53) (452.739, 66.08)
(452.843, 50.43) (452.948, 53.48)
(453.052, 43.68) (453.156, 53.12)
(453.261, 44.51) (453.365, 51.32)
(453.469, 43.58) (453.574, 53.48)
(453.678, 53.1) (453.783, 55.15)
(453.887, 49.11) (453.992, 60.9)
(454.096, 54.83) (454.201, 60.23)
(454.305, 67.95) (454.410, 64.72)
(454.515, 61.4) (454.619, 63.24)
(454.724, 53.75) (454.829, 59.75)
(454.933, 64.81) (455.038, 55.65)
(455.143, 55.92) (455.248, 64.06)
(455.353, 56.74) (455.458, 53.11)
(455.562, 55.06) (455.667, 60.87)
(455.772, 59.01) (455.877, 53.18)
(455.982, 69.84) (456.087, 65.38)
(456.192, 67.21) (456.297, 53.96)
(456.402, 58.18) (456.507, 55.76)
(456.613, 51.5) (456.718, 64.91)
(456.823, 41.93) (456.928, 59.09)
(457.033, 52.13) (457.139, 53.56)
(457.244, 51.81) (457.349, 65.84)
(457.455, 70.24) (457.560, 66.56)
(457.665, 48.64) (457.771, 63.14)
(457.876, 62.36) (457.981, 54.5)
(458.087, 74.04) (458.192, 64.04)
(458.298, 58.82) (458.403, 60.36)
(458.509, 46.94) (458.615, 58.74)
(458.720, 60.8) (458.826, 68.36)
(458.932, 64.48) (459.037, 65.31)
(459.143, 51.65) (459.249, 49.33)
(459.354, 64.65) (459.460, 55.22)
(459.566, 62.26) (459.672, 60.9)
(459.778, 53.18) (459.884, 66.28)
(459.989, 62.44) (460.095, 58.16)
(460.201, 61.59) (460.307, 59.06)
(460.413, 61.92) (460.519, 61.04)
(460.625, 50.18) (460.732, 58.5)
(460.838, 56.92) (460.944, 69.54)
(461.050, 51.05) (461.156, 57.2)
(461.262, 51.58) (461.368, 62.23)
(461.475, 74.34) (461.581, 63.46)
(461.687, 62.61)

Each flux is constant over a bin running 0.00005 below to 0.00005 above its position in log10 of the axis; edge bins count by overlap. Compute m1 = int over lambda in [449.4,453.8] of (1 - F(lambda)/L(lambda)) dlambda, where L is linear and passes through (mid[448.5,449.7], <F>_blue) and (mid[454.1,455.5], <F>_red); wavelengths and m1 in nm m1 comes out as 0.05 nm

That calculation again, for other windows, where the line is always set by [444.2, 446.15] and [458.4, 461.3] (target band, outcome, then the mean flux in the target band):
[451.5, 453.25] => -0.08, 59.5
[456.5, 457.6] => 0.01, 57.5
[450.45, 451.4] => -0.06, 59.7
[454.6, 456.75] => -0.05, 59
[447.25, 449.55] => 0.00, 55.9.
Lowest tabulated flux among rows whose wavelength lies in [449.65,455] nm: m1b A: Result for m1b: 43.58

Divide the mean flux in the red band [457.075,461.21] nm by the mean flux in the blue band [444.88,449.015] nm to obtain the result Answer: 1.08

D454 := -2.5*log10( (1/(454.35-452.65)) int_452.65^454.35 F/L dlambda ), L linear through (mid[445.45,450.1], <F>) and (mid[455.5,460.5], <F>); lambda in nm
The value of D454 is 0.07 mag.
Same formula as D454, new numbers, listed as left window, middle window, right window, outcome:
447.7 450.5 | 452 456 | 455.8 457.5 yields 0.01 mag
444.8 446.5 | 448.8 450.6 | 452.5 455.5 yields -0.05 mag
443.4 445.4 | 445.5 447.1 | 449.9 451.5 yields 0.12 mag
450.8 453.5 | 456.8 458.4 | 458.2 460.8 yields -0.01 mag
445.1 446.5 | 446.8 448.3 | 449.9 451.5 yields -0.03 mag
